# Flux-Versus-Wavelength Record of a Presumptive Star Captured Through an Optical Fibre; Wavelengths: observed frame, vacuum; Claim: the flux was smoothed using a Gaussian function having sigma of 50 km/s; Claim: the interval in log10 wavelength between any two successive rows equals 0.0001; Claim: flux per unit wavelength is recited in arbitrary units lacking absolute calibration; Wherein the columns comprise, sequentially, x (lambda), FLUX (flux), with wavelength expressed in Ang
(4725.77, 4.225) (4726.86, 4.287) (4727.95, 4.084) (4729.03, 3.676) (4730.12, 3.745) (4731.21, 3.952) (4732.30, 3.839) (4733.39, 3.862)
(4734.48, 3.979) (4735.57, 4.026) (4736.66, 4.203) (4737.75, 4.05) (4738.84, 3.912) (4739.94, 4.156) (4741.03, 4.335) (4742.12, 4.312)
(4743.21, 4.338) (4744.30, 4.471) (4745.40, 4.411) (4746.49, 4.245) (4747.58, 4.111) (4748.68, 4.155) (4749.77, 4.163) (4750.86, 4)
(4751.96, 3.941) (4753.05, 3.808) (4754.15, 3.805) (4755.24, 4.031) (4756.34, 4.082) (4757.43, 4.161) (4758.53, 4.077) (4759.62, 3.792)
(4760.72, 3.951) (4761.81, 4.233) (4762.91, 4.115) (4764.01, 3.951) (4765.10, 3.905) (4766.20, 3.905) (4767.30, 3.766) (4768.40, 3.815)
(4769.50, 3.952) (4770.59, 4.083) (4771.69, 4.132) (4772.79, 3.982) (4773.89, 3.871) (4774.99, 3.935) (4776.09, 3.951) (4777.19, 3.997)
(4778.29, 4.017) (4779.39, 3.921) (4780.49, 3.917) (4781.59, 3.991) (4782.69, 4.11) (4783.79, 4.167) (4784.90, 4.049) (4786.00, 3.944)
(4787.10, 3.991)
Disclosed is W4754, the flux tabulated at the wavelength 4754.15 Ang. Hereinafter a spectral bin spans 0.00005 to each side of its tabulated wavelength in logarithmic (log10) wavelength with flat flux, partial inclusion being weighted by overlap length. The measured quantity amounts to 3.805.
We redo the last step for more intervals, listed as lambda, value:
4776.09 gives 3.951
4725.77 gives 4.225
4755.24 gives 4.031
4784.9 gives 4.049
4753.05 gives 3.808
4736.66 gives 4.203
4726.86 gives 4.287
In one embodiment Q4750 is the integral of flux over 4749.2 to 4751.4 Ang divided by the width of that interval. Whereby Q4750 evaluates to 4.1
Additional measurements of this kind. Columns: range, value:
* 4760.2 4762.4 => 4.1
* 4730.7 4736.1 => 3.93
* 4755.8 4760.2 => 4.03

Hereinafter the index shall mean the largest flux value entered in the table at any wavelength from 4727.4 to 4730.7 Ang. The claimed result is 4.084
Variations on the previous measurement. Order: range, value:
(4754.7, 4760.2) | 4.161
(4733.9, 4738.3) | 4.203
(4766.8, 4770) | 3.952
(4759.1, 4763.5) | 4.233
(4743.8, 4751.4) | 4.471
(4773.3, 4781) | 4.017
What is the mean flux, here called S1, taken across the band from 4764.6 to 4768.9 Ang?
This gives 3.84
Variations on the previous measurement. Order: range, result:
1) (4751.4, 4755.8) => 3.89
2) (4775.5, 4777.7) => 3.97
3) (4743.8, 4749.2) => 4.27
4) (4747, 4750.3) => 4.14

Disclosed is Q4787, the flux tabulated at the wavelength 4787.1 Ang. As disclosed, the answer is 3.991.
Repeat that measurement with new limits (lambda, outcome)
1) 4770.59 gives 4.083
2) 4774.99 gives 3.935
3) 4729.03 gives 3.676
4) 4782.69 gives 4.11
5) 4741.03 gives 4.335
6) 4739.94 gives 4.156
